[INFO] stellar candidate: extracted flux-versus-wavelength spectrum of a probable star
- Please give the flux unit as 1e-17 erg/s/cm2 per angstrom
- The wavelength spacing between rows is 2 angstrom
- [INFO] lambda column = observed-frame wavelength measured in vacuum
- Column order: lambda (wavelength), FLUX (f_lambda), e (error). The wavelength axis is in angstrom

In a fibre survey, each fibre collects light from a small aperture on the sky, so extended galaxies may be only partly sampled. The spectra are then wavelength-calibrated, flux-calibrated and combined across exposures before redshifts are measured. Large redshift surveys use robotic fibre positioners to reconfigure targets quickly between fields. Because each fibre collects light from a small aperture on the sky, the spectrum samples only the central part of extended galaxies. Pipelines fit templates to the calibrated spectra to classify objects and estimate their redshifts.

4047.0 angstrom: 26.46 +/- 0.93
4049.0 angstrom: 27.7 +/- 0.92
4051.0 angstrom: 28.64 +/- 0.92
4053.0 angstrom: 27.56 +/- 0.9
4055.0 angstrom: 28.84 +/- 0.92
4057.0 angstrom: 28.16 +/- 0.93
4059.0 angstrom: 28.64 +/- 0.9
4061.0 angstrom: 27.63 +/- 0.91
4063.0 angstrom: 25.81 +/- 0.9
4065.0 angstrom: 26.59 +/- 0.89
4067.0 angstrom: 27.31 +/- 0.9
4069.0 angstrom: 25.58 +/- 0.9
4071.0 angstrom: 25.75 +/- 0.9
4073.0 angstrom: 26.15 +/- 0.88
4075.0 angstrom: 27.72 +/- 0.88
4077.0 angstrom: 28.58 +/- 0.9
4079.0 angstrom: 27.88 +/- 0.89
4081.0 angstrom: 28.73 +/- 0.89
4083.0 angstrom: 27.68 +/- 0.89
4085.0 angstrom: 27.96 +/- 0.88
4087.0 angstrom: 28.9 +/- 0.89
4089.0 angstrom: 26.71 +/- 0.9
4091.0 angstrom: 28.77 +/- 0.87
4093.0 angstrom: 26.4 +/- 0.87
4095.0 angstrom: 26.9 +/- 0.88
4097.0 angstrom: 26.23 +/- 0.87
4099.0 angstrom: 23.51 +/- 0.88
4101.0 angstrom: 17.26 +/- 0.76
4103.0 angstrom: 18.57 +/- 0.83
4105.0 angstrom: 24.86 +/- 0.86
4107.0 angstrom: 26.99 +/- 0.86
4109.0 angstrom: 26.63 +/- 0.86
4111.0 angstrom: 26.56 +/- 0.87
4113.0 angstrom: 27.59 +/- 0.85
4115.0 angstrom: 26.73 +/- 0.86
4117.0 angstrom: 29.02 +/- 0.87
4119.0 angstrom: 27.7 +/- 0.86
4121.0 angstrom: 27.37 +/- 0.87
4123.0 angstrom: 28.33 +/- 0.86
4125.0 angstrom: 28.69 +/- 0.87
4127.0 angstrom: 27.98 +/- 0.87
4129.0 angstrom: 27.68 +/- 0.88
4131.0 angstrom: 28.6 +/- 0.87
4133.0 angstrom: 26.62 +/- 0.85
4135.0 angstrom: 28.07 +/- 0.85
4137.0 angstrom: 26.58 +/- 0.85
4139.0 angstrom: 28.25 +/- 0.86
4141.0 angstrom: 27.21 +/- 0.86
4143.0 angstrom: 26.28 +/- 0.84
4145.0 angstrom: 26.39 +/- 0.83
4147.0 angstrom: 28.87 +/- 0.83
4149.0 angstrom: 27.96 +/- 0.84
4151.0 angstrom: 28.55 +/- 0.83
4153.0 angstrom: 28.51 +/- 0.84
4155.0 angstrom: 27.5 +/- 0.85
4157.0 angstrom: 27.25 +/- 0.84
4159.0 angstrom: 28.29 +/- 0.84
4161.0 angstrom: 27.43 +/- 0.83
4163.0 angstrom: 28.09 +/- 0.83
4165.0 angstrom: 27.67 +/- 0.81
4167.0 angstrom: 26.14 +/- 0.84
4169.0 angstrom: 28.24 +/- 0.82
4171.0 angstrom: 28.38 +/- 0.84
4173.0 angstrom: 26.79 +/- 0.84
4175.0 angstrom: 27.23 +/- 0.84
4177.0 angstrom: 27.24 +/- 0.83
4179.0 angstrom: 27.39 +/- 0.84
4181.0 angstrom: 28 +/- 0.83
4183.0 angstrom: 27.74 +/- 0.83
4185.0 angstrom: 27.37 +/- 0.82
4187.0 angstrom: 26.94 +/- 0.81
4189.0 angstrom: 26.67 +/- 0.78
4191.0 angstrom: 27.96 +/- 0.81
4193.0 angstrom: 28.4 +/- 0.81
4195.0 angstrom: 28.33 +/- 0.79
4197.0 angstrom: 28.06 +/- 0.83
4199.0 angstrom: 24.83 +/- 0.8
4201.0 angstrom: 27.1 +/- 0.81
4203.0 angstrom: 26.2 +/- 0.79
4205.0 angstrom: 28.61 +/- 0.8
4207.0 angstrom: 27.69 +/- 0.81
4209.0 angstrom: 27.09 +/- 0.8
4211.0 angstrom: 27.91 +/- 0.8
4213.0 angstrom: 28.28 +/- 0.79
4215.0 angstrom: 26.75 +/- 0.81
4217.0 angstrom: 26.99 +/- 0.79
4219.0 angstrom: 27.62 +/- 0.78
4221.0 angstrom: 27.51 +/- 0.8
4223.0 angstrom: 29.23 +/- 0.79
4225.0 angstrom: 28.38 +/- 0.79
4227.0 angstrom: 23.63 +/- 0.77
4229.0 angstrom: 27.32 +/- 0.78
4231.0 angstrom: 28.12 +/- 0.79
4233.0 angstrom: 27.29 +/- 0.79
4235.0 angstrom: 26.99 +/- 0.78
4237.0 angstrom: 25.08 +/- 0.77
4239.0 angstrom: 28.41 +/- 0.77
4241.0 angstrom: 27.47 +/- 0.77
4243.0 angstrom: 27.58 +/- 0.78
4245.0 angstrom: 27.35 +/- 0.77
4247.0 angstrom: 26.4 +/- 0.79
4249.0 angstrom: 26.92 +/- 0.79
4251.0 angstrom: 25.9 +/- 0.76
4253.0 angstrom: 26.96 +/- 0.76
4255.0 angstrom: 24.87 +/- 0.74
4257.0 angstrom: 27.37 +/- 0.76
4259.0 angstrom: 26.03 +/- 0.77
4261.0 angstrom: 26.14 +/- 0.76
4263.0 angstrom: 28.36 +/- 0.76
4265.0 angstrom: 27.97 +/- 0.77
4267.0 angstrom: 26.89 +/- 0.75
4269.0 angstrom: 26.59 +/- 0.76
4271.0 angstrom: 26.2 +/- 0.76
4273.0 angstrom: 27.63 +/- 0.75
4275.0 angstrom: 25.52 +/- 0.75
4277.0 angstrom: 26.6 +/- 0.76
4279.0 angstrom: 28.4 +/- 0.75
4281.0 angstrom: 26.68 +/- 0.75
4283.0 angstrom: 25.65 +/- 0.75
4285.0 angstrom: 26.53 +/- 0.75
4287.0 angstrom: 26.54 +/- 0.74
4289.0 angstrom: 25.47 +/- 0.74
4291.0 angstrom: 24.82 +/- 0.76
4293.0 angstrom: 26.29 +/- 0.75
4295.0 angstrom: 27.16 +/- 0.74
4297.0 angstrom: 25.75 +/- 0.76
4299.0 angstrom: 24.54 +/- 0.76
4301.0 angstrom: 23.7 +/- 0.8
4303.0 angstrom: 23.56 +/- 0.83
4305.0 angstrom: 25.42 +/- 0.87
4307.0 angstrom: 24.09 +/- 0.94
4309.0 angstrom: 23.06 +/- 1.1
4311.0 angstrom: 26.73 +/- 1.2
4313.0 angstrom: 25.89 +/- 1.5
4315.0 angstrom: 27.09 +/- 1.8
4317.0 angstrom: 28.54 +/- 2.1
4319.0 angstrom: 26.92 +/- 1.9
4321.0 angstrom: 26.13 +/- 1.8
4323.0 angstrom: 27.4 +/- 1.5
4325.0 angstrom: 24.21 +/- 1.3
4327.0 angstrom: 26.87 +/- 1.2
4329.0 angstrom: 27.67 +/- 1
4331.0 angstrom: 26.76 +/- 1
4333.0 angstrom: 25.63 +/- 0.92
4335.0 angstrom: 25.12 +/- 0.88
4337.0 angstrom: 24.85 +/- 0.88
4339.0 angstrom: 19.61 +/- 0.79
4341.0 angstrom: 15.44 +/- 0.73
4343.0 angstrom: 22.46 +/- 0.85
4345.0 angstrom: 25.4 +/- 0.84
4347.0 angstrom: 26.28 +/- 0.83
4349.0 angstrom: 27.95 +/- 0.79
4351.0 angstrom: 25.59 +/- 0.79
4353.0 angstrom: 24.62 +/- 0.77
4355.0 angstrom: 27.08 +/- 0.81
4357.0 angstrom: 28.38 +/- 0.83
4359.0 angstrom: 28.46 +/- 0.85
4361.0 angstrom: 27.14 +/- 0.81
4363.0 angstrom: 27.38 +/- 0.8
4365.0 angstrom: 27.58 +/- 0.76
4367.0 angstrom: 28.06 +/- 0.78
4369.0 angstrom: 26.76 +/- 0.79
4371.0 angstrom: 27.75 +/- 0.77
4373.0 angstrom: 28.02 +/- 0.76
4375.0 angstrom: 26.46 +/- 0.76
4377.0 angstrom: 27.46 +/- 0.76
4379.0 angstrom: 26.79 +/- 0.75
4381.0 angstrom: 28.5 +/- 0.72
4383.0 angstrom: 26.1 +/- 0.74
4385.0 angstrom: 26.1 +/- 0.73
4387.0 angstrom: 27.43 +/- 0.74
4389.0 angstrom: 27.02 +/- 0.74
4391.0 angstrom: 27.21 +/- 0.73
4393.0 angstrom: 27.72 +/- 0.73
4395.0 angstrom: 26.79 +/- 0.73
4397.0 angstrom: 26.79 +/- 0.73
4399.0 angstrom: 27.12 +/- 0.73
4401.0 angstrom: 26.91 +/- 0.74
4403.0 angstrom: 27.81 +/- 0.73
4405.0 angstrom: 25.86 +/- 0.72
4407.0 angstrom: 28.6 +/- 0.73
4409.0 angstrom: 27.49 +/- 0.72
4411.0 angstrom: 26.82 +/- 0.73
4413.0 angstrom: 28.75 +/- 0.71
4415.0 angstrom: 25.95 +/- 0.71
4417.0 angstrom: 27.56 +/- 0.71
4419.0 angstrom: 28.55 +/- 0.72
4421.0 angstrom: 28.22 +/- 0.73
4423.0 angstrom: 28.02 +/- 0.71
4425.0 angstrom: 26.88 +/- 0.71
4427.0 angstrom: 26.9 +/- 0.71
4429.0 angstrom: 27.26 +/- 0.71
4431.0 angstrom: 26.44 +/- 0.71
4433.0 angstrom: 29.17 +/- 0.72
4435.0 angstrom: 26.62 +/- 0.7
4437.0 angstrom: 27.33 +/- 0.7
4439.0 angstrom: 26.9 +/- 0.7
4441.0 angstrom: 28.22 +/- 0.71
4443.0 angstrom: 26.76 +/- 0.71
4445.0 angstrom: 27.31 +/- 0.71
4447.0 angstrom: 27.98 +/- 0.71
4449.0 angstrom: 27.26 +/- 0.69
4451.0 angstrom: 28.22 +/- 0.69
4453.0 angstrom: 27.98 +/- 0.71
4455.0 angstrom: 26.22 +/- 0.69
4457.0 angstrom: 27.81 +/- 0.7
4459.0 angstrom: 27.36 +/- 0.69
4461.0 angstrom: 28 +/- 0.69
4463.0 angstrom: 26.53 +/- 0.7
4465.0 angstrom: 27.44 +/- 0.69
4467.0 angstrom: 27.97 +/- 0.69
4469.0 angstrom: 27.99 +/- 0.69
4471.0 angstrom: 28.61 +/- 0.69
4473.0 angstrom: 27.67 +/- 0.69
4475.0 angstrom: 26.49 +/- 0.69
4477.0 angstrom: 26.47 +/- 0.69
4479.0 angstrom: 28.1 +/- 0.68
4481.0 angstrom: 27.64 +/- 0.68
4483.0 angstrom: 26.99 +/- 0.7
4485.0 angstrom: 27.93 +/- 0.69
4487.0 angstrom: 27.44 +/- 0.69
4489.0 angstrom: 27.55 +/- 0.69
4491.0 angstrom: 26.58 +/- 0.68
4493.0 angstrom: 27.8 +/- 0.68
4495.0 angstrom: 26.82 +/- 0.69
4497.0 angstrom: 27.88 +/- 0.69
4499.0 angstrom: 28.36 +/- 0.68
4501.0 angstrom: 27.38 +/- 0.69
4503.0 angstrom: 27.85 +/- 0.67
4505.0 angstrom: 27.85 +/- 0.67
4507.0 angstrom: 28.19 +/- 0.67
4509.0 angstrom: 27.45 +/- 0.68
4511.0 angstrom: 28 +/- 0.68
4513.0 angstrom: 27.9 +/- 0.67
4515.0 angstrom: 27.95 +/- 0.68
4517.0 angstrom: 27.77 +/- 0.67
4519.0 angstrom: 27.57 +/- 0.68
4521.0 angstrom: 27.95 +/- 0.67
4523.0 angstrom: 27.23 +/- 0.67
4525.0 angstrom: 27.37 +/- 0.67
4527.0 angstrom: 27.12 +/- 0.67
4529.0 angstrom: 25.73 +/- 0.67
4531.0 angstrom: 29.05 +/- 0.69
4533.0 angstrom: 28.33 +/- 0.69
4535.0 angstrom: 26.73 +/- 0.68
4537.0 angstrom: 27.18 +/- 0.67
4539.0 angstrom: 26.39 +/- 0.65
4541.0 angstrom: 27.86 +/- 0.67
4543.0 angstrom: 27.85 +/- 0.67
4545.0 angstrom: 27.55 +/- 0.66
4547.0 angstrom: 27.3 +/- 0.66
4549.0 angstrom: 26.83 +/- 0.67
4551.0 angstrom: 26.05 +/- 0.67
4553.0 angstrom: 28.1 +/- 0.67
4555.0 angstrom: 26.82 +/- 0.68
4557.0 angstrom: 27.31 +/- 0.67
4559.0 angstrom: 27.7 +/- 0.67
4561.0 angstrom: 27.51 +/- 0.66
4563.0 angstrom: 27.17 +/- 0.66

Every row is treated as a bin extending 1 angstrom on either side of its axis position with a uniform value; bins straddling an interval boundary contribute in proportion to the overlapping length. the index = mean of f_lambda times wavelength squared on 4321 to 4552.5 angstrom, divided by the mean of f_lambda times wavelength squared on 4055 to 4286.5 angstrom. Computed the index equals 1.1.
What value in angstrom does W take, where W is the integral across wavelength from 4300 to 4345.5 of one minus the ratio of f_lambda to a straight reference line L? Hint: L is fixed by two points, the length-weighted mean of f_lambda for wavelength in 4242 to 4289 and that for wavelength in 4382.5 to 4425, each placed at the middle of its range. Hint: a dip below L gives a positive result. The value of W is 3.48 angstrom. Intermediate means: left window 26.7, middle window 24.9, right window 27.3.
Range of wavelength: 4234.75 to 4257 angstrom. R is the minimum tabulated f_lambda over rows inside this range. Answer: 24.87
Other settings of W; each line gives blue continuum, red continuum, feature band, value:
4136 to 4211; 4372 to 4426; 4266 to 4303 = 1.8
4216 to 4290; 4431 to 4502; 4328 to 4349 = 2.3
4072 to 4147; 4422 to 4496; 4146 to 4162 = -0.7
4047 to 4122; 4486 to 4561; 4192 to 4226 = -0.8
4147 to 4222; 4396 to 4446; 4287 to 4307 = 1.6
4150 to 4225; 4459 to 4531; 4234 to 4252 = 0.4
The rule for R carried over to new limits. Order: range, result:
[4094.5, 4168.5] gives 17.26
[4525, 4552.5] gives 25.73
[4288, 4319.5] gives 23.06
